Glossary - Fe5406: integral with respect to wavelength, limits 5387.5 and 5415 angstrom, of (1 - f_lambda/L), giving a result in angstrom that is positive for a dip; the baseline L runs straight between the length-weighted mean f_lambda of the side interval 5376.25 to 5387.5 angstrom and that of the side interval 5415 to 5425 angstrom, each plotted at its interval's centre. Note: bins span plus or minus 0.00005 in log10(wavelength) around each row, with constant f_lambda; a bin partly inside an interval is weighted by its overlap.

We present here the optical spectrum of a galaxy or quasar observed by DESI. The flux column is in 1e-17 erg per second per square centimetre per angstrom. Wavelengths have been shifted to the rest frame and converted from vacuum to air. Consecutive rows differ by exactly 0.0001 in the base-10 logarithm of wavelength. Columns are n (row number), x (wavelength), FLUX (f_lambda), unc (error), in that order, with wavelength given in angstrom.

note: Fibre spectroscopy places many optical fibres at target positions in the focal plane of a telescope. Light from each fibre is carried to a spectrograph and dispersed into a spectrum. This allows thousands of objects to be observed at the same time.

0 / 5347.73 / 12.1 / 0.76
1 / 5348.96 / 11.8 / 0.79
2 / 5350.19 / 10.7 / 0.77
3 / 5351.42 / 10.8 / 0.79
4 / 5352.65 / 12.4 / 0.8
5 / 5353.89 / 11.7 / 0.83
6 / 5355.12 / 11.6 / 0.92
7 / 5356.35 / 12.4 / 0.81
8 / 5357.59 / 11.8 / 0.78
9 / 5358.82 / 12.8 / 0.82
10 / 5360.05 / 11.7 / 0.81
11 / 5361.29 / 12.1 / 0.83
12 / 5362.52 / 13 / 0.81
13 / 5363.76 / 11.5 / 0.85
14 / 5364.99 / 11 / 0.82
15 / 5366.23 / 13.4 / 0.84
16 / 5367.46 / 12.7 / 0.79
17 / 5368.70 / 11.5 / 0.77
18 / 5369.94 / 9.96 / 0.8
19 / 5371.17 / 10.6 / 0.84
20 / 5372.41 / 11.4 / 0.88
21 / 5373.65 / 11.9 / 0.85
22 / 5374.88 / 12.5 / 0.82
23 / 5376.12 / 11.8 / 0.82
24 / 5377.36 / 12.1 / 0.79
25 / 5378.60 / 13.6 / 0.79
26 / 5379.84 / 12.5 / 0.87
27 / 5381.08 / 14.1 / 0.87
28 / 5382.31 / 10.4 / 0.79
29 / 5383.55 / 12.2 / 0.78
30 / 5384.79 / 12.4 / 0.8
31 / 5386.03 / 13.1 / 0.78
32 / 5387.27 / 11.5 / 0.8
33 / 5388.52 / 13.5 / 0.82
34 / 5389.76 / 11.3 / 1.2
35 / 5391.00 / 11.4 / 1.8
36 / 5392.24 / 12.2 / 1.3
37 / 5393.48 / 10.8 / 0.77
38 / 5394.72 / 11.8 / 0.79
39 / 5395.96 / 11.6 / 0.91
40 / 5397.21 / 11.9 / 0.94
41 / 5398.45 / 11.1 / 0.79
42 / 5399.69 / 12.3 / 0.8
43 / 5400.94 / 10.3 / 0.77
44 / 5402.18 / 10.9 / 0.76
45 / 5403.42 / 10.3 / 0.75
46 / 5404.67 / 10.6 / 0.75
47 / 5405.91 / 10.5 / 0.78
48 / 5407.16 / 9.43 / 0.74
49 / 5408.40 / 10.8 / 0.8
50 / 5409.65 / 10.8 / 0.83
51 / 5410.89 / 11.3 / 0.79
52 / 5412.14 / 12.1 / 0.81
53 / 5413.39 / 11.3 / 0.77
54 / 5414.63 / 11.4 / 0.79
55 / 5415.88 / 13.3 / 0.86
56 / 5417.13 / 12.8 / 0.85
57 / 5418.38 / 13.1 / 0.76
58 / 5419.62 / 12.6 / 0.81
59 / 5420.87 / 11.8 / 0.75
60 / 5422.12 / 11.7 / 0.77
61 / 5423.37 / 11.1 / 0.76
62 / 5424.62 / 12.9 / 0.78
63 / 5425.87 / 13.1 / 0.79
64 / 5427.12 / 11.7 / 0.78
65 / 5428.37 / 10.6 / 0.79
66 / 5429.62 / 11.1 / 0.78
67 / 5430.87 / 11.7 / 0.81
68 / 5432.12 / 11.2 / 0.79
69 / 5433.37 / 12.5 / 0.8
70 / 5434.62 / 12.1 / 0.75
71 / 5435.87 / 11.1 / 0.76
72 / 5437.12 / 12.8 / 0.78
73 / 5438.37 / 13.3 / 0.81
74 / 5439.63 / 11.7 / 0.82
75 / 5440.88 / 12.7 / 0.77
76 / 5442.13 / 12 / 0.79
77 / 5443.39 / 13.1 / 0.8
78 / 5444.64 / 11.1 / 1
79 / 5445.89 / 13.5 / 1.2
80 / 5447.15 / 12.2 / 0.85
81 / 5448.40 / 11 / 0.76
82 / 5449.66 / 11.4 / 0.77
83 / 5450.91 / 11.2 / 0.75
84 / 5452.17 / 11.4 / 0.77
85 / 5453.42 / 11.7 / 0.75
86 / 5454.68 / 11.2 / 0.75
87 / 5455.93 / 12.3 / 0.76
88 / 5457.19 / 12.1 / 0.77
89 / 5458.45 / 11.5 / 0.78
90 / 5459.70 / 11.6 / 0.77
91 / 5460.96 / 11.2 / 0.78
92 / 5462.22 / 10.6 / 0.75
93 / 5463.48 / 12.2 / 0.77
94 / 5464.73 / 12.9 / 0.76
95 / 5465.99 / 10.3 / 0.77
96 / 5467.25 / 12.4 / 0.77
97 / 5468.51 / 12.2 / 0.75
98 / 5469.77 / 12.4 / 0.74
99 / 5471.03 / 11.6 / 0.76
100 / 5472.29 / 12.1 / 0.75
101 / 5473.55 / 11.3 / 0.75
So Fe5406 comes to 2.5 angstrom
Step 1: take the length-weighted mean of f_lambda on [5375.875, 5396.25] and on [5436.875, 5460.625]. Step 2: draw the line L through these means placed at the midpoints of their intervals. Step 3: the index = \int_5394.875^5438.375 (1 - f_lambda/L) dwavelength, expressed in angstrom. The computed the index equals 1.6 angstrom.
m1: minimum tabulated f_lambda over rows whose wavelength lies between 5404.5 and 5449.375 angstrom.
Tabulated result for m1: 9.43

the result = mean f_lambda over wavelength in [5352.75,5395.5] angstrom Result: 12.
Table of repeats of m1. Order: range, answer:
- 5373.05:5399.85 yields 10.4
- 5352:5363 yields 11.6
